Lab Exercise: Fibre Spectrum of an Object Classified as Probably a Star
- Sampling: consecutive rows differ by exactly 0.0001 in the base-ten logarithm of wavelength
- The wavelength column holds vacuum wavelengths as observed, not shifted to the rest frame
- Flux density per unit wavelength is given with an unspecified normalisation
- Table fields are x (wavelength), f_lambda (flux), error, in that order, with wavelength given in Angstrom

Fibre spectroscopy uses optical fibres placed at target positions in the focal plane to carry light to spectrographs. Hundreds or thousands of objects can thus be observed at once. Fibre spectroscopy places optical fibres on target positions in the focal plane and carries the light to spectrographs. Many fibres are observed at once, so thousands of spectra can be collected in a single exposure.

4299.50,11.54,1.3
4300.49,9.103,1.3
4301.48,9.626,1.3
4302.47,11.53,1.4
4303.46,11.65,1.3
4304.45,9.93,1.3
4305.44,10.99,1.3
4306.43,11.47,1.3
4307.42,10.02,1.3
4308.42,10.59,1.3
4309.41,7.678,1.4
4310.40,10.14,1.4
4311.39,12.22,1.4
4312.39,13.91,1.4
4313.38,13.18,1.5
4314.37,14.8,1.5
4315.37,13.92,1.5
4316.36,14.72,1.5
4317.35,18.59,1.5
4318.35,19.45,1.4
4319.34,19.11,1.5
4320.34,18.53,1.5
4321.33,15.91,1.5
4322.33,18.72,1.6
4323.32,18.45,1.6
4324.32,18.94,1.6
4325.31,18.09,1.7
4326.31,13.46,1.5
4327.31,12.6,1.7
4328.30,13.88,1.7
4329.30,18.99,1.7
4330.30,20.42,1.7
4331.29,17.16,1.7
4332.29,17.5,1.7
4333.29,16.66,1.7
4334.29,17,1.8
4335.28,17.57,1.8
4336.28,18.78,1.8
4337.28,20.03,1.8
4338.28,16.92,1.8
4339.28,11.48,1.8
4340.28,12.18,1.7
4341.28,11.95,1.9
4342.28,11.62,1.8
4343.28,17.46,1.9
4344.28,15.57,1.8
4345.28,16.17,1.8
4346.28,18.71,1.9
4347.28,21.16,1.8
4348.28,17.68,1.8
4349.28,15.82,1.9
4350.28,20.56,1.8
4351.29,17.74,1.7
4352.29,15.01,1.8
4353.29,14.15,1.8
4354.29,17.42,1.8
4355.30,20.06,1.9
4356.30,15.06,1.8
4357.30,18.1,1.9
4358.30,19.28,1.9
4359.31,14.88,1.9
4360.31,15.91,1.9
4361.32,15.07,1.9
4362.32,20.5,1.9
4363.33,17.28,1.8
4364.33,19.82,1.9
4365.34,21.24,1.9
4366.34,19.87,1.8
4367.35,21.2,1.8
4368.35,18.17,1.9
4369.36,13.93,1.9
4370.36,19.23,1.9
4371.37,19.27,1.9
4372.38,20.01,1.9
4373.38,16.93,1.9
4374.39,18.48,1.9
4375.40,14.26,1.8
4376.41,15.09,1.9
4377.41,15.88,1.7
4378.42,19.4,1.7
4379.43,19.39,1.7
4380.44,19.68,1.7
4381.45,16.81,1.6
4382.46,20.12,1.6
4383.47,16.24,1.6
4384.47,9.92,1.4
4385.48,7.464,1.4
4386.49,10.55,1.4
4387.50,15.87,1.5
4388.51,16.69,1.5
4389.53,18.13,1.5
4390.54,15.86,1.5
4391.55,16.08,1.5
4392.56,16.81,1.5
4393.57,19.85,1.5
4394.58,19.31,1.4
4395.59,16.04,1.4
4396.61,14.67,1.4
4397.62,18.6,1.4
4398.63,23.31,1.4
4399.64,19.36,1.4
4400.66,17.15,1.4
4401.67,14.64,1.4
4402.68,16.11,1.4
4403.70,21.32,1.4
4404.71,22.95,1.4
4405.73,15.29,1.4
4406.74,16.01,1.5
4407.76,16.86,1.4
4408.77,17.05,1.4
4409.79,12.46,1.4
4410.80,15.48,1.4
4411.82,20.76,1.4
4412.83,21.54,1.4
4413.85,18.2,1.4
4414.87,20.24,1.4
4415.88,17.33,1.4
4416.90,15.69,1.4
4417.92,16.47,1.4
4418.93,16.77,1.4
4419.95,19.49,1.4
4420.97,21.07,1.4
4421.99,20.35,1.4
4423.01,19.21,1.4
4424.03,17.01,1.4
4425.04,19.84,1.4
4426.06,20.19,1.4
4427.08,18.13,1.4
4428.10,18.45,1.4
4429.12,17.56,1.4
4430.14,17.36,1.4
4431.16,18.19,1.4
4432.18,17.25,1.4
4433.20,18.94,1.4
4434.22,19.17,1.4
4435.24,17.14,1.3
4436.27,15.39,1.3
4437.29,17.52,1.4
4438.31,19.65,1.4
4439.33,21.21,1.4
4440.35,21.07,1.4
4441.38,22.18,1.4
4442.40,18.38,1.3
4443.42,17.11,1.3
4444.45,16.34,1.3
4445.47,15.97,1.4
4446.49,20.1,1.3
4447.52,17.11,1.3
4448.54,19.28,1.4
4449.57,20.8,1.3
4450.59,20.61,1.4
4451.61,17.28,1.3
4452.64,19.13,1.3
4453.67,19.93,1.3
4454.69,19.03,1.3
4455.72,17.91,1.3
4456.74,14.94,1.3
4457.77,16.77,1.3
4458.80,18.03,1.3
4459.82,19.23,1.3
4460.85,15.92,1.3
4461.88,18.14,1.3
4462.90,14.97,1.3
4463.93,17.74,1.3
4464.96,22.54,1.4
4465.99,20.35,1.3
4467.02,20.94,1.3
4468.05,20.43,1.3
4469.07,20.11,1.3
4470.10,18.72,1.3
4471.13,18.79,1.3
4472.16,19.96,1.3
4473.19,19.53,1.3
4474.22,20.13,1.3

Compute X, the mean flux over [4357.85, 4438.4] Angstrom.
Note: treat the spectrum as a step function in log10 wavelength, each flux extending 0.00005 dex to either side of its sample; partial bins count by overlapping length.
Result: 17.6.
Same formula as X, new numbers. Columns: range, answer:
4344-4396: 17.2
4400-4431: 18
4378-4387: 15.5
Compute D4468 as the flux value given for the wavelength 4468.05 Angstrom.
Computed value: 20.43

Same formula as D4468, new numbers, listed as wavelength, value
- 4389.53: 18.13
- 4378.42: 19.4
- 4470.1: 18.72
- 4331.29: 17.16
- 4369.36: 13.93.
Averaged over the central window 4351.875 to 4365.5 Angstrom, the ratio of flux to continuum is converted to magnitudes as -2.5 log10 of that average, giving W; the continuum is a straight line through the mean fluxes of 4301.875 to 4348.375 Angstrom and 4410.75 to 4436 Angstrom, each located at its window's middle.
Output -0.063 mag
